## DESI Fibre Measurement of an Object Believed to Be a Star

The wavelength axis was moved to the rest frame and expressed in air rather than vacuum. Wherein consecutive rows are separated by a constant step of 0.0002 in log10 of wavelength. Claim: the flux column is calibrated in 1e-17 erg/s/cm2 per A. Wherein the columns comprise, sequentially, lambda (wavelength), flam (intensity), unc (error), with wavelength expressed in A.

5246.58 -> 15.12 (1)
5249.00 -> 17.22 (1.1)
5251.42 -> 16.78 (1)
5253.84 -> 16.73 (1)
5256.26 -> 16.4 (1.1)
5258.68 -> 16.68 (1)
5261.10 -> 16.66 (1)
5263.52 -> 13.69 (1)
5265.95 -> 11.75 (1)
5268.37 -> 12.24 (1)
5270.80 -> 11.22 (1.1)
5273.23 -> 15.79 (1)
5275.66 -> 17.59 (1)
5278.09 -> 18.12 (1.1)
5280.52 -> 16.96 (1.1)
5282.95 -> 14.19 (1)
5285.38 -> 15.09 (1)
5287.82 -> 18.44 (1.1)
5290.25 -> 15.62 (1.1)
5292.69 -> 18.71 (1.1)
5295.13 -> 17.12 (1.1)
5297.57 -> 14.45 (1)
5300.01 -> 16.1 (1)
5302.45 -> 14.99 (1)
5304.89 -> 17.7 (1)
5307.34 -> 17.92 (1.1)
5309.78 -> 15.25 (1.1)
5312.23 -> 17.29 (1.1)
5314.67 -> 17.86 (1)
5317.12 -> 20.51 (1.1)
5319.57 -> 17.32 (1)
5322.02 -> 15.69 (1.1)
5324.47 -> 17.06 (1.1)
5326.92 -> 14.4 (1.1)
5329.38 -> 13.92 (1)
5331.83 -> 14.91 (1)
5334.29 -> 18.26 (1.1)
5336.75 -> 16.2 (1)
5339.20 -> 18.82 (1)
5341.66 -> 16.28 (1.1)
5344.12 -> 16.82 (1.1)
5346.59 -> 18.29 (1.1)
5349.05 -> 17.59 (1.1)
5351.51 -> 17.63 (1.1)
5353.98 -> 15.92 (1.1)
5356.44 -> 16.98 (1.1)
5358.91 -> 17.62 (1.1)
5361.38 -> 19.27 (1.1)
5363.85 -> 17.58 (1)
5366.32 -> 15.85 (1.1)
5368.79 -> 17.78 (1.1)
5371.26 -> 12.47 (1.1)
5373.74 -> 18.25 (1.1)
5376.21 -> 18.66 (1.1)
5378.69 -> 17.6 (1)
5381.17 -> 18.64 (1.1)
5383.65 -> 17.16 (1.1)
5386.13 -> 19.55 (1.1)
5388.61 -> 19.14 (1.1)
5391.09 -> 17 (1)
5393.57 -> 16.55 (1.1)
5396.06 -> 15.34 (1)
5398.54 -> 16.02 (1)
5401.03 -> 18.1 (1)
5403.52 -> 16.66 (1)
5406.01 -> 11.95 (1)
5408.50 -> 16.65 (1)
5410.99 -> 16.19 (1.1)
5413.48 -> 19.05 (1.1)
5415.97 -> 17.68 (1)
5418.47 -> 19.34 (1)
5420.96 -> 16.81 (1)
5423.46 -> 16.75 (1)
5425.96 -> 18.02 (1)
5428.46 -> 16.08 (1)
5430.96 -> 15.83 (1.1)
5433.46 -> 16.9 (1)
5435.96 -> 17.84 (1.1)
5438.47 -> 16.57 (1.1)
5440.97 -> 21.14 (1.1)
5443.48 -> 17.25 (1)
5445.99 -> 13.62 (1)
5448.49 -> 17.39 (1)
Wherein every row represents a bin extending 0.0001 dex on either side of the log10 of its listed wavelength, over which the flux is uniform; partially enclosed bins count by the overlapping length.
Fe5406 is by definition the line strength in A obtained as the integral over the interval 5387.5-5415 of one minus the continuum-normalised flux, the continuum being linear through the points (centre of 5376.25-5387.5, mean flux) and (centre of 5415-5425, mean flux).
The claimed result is 2.1 A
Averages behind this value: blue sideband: 18.3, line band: 16.6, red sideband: 17.6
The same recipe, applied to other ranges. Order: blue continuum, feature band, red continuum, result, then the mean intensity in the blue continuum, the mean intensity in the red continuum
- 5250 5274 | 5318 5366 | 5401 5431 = -3.07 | 14.8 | 16.8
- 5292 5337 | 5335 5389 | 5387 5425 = -2.18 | 16.6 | 16.9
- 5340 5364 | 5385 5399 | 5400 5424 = -0.19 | 17.4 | 16.9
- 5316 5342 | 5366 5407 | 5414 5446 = 0.39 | 16.7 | 17.4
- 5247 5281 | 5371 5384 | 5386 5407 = -0.81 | 15.5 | 16.6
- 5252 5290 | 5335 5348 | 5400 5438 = -0.94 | 15.5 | 16.9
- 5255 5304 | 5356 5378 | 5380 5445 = -0.67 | 15.6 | 17.2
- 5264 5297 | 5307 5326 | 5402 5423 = -1.68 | 15.5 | 16.8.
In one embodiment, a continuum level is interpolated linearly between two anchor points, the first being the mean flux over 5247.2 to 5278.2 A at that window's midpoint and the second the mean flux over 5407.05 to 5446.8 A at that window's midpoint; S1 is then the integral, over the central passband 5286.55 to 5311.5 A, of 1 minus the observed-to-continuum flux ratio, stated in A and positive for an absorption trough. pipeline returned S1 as -1.38 A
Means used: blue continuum 15.3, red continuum 17.2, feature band 16.6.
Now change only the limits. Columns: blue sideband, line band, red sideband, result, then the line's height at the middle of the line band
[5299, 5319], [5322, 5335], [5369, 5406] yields 1.2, 17.2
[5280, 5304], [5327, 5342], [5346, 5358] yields 0.6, 16.9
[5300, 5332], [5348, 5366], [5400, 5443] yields -0.7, 16.8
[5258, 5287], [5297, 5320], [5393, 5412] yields -2.6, 15.3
